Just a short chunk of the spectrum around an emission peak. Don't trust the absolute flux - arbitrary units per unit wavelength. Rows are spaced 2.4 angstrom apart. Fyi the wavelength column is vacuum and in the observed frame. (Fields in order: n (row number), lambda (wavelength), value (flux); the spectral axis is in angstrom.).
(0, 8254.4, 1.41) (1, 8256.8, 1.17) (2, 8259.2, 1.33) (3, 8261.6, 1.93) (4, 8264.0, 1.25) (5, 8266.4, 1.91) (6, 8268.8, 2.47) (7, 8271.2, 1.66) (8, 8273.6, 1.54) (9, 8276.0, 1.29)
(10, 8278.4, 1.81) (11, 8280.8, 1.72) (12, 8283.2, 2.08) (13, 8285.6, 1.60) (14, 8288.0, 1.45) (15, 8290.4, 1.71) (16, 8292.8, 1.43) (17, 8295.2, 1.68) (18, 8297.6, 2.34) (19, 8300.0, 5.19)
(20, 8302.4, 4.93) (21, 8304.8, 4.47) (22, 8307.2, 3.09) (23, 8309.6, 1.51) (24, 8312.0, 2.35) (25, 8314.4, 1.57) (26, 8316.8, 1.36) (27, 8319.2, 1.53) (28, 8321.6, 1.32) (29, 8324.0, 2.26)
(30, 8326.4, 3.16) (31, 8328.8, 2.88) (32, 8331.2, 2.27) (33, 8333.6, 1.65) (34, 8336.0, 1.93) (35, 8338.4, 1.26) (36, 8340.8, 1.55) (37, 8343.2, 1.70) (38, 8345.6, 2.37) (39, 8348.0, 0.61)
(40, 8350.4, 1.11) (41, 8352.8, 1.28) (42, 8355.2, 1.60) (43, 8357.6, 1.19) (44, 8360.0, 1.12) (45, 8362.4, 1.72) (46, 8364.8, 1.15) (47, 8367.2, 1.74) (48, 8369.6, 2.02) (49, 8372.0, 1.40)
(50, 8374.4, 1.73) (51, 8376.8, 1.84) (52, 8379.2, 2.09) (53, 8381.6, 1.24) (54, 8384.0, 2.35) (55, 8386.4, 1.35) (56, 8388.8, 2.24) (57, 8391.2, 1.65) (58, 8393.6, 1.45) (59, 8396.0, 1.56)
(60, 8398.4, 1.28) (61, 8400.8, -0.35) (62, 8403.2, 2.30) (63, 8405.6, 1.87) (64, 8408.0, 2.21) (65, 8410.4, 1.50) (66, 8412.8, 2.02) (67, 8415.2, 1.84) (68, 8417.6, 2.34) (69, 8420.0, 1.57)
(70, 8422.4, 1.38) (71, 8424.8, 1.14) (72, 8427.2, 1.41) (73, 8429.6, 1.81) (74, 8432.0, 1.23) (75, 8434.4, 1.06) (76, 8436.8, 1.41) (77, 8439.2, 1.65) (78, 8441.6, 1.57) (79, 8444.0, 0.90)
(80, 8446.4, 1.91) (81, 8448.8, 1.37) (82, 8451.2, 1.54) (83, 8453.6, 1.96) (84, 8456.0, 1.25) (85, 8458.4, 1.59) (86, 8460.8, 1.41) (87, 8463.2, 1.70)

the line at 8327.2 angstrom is [N II]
